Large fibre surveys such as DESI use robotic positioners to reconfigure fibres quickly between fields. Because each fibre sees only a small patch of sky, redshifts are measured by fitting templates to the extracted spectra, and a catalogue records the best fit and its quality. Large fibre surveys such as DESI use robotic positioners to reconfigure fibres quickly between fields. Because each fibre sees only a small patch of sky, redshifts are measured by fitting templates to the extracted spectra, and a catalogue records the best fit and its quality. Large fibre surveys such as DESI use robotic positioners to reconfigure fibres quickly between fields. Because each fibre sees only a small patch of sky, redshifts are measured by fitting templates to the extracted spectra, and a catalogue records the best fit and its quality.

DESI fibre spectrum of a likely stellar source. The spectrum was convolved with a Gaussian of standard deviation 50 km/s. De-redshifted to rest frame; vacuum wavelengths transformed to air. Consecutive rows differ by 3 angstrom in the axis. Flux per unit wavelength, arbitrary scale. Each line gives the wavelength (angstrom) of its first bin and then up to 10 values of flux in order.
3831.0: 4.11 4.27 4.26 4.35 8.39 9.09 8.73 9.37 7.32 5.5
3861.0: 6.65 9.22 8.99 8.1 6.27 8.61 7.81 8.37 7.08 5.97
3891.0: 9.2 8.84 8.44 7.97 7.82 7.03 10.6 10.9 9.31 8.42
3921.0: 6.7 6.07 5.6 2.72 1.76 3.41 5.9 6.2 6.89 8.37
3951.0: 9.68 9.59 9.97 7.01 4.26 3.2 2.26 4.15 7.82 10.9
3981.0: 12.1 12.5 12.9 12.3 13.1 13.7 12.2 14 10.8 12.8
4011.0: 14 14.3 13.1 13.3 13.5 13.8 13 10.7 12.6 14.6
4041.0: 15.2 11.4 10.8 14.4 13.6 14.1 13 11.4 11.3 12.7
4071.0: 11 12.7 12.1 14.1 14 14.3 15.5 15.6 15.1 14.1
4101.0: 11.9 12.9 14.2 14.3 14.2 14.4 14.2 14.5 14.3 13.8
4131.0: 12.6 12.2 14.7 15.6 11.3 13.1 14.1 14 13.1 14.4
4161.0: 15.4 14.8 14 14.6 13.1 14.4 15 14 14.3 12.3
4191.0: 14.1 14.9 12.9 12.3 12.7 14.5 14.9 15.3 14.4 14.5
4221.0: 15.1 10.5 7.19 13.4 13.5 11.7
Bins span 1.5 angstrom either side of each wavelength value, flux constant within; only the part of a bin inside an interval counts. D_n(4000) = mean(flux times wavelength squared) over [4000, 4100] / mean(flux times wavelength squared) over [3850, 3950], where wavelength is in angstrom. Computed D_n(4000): 1.9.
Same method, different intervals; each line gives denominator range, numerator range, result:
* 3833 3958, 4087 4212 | 2.15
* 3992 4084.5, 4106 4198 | 1.14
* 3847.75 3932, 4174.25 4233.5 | 2.04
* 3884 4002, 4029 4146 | 1.77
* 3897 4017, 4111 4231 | 1.74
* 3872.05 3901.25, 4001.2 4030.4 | 1.79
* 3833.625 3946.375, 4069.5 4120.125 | 2.13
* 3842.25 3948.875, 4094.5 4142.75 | 2.09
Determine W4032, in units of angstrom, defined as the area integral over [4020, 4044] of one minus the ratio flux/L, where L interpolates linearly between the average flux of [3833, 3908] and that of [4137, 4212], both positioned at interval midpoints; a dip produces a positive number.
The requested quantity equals -5.0 angstrom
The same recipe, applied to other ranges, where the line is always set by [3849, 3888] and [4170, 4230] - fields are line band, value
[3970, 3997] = -2.9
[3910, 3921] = -0.8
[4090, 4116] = -5.0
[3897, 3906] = 0.5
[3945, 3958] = 0.1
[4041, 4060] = -3.7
